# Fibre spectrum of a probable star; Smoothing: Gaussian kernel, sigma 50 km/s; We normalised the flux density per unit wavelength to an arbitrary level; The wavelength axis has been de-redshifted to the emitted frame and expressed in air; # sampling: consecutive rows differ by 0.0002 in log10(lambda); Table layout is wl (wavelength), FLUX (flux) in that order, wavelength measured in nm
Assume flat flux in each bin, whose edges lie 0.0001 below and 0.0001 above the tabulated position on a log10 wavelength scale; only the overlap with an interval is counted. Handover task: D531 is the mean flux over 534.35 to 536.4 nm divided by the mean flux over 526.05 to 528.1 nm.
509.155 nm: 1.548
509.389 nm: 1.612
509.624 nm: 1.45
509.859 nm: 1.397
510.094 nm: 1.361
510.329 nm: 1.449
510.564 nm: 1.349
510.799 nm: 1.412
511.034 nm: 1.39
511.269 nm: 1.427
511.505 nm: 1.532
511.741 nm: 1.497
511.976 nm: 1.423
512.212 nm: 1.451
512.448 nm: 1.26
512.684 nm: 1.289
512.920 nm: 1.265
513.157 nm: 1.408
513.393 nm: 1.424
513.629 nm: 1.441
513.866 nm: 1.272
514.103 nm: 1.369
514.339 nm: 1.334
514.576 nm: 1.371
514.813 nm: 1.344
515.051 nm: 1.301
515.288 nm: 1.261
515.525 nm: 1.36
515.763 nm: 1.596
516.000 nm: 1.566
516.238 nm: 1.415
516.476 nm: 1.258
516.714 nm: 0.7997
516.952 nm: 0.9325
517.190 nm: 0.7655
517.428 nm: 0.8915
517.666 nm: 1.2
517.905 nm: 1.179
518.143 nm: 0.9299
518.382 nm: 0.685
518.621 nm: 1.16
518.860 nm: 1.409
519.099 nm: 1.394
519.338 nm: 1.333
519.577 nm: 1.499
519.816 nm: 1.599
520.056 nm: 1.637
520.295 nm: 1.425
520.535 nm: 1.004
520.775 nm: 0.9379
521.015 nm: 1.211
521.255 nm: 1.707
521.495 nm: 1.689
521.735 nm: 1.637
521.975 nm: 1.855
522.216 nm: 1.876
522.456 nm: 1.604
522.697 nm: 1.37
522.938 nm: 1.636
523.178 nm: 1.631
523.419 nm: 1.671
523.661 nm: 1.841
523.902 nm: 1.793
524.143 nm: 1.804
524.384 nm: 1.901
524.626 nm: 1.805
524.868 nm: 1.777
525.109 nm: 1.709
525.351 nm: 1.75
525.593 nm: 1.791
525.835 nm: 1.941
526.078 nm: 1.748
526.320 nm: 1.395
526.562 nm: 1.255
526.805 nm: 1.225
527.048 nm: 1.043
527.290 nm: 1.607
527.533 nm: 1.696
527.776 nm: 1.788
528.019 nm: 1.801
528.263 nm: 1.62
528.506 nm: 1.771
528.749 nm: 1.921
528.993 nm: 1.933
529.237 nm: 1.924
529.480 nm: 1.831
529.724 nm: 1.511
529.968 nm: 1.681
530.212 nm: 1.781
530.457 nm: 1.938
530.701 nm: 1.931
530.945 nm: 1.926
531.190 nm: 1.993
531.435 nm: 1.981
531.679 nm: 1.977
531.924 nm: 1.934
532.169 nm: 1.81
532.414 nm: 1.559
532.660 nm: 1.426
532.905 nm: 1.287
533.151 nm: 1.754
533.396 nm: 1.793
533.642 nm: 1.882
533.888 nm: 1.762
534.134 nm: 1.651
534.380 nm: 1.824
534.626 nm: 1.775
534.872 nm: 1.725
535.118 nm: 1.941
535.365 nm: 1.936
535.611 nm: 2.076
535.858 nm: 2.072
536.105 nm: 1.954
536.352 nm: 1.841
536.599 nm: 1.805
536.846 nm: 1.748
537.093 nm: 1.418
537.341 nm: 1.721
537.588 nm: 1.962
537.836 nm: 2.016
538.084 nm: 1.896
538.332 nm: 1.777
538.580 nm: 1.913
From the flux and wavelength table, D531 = 1.3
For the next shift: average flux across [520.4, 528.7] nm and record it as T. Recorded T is 1.62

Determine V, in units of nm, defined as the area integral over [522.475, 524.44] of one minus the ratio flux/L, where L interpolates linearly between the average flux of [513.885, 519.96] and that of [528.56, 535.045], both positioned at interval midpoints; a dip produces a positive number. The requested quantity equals -0.28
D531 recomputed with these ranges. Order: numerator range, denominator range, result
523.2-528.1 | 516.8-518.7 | 1.73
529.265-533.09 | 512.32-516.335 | 1.30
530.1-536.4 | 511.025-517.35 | 1.38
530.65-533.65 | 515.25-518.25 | 1.53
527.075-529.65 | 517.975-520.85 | 1.40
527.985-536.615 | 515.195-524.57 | 1.30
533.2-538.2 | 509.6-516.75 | 1.34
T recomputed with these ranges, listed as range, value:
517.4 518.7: 1.01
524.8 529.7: 1.67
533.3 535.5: 1.81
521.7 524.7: 1.73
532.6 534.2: 1.66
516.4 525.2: 1.42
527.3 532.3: 1.83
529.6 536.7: 1.81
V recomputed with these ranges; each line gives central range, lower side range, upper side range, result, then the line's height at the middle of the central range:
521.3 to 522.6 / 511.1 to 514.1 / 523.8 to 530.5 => -0.110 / 1.59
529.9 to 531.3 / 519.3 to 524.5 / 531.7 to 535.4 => -0.151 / 1.7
